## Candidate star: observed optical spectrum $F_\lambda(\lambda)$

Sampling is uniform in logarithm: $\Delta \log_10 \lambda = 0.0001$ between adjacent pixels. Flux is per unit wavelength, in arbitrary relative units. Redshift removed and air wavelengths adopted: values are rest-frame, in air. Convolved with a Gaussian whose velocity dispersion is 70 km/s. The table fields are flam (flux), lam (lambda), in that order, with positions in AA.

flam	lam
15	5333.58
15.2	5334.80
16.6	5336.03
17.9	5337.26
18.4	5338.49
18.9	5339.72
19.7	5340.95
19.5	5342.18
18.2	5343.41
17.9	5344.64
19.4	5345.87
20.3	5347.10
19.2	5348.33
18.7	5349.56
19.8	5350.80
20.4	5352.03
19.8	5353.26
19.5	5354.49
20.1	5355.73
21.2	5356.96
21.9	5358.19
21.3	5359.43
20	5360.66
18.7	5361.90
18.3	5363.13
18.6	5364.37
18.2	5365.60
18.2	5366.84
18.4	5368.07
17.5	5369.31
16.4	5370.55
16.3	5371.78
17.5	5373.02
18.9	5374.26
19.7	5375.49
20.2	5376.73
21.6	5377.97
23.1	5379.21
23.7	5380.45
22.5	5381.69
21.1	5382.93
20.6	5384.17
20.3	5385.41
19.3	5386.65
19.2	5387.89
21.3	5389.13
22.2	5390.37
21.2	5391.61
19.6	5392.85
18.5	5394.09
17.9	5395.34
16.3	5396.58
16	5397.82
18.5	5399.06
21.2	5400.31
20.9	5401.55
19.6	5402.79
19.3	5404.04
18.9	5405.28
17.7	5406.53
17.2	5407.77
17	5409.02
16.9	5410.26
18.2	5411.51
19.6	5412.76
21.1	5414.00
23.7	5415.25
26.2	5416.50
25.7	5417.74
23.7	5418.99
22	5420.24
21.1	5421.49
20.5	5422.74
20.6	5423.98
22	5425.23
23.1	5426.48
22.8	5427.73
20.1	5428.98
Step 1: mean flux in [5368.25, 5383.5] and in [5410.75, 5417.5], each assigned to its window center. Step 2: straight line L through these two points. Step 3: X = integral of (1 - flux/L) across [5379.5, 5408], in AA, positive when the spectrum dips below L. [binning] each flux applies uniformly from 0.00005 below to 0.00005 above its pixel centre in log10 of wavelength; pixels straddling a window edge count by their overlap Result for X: 1.4 AA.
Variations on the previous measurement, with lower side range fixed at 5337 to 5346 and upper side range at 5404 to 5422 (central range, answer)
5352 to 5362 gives -0.66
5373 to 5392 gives -1.03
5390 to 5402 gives 0.60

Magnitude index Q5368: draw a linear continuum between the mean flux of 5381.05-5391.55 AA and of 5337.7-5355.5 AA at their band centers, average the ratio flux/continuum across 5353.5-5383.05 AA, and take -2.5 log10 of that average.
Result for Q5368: 0.02 mag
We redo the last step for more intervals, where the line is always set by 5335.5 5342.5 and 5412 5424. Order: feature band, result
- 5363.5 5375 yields 0.13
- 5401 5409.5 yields 0.17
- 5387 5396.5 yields 0.07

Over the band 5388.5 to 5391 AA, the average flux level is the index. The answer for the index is 21.8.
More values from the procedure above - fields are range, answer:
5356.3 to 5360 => 21.5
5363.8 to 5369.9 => 18.2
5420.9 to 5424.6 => 20.8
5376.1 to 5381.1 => 22.1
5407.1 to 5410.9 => 17.1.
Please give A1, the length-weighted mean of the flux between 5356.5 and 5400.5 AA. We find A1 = 19.6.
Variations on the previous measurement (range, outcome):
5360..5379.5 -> 18.8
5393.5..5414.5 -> 18.5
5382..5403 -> 19.7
